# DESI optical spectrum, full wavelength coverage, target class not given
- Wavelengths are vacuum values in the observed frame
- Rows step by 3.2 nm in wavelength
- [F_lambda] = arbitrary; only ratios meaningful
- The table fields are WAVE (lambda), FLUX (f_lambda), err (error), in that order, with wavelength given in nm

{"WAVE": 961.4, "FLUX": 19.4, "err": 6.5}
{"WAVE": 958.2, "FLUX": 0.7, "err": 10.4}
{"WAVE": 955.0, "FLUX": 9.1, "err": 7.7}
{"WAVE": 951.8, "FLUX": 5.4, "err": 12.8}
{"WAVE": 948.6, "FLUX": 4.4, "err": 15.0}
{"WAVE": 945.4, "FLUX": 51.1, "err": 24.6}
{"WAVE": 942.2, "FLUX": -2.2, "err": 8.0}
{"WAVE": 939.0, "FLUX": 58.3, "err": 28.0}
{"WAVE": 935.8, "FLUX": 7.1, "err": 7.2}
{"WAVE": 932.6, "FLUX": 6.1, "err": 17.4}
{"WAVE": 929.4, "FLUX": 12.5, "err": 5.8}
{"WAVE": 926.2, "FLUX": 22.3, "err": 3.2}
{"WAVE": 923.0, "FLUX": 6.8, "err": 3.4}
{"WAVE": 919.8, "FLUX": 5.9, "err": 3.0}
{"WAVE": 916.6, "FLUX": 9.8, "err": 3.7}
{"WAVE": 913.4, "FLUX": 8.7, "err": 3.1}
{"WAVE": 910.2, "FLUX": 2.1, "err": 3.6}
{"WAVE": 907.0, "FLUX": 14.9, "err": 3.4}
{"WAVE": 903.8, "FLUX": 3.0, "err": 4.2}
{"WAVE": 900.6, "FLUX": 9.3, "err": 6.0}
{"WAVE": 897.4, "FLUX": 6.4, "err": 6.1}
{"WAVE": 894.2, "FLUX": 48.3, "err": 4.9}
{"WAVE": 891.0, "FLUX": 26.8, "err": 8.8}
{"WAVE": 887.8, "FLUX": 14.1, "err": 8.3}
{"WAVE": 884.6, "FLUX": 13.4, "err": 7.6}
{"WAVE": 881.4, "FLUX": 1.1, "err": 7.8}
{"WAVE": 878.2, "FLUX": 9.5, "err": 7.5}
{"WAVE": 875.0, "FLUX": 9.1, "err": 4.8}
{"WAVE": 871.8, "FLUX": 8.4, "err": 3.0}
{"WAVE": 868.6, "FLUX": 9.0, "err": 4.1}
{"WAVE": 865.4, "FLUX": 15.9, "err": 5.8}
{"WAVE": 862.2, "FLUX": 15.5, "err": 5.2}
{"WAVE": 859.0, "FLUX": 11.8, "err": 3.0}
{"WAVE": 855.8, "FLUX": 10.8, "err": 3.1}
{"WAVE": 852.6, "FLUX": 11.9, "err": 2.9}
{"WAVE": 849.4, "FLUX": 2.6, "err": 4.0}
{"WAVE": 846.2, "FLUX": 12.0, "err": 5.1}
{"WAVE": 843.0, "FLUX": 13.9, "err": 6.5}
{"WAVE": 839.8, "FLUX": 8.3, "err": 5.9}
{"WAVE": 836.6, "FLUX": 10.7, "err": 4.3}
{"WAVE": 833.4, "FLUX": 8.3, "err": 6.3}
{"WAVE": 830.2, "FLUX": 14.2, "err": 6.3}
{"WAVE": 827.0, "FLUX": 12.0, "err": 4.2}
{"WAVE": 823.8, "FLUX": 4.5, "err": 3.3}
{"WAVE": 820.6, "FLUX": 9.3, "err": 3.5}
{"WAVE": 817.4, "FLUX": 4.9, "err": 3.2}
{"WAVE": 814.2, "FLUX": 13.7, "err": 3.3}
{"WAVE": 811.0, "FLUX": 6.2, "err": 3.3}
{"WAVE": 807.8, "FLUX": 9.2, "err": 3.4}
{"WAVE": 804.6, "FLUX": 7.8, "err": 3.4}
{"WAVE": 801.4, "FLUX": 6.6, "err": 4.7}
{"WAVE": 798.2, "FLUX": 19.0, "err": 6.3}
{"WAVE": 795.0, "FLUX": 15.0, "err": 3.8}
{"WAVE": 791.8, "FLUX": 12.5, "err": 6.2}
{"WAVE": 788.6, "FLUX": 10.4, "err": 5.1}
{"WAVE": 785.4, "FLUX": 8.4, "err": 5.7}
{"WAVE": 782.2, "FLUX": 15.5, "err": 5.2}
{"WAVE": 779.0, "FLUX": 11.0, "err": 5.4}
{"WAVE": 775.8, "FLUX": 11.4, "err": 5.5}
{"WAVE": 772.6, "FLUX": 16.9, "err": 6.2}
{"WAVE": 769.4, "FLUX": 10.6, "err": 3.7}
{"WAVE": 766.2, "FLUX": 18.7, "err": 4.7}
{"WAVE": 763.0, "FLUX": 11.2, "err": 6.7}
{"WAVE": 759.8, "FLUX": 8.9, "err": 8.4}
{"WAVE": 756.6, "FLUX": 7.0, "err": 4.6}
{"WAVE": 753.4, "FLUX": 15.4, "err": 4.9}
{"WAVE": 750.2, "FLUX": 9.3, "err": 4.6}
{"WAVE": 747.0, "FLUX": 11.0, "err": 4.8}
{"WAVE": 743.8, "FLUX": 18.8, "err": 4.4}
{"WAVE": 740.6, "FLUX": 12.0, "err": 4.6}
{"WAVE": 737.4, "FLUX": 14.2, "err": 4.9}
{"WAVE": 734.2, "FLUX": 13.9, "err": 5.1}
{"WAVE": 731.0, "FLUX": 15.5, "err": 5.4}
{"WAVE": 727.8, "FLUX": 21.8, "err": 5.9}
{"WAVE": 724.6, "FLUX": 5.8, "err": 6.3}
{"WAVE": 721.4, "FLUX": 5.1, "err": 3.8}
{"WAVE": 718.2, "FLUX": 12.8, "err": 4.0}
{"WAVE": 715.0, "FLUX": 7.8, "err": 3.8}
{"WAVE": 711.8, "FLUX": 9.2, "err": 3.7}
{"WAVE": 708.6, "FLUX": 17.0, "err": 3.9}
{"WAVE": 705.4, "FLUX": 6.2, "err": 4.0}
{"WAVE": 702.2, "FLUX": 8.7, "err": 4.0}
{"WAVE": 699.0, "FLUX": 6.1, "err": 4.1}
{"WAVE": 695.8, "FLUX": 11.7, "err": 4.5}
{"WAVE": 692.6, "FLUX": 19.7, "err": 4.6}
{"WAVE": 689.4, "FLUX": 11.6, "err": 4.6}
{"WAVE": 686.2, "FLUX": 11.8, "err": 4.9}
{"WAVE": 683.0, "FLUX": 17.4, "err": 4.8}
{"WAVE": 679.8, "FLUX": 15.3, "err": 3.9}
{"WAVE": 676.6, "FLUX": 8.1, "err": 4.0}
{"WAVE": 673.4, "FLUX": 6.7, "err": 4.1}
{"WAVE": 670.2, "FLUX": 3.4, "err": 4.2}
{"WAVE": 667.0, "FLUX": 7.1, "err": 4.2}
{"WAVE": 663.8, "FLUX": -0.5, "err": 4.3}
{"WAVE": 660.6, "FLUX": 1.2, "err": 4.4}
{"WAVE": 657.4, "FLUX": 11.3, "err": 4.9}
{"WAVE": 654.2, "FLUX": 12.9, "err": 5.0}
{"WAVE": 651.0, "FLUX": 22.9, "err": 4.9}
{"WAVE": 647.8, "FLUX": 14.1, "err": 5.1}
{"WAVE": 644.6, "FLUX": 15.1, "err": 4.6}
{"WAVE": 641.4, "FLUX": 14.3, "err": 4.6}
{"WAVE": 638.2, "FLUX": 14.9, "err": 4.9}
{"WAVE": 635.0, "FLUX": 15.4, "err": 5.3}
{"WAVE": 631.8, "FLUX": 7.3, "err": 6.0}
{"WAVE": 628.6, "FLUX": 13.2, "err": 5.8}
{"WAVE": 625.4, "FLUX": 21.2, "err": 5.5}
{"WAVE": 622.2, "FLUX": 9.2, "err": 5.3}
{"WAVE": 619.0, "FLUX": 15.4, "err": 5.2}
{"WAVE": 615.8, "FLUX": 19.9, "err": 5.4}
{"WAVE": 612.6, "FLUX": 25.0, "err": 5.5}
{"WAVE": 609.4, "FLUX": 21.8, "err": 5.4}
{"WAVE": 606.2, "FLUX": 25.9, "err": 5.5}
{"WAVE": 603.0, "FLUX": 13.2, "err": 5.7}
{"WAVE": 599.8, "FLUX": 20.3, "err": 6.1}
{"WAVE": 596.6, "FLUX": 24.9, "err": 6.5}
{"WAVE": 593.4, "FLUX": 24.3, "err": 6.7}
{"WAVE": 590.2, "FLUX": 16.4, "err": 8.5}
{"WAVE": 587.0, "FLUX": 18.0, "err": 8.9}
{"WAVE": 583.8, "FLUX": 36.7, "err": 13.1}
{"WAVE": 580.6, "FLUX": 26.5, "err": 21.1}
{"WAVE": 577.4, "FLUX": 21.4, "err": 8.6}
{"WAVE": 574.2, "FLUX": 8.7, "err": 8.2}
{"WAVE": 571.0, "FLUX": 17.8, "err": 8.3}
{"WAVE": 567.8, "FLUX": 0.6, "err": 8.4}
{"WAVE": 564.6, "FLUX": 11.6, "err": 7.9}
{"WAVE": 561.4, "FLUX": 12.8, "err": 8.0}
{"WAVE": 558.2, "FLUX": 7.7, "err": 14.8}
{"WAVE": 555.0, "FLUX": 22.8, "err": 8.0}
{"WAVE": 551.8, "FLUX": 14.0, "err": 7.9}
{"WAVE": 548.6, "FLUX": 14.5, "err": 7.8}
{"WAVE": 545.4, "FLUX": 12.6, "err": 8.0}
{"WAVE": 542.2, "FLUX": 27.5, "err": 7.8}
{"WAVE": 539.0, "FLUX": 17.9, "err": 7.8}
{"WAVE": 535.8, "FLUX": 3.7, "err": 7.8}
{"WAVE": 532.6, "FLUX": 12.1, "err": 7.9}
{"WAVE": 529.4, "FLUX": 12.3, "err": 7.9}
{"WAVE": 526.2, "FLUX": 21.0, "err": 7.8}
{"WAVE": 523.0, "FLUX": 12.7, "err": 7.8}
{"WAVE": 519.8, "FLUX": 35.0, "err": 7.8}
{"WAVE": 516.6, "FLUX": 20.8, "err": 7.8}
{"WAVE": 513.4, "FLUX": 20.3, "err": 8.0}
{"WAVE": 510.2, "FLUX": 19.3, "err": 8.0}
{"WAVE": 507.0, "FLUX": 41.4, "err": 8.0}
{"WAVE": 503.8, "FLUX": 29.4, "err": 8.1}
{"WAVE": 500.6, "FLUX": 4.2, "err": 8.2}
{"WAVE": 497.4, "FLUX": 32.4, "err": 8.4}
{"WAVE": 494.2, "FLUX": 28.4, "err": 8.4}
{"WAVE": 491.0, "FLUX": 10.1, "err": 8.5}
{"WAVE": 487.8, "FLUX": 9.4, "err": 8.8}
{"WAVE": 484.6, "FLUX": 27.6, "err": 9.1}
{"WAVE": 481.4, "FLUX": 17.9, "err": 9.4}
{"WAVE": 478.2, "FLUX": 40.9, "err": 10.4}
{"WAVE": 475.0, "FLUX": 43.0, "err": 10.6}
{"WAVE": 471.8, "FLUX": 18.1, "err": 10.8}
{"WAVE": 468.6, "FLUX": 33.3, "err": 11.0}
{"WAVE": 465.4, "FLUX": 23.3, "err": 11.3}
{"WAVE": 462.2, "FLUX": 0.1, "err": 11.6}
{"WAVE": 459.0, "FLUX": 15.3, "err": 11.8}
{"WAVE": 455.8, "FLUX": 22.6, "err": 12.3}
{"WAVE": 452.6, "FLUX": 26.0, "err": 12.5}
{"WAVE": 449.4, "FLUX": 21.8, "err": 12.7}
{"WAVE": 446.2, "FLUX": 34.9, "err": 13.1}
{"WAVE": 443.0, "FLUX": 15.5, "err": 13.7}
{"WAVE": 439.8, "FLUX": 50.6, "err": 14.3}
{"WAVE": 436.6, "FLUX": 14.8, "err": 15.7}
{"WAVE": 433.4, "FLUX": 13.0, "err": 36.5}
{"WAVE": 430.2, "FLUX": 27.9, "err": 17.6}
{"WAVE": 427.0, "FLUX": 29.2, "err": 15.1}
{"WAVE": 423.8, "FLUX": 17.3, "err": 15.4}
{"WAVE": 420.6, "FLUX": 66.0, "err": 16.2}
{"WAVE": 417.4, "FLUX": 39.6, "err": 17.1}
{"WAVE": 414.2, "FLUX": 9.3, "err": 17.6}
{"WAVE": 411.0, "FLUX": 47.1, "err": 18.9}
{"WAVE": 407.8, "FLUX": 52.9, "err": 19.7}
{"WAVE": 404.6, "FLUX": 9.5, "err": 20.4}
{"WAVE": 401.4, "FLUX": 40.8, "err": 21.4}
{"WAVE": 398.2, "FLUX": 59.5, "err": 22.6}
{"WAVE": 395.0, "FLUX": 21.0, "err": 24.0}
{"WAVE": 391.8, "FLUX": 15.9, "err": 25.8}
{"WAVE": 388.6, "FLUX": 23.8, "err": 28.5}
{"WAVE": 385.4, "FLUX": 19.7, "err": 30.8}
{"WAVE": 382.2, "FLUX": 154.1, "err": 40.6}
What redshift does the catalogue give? 1.394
